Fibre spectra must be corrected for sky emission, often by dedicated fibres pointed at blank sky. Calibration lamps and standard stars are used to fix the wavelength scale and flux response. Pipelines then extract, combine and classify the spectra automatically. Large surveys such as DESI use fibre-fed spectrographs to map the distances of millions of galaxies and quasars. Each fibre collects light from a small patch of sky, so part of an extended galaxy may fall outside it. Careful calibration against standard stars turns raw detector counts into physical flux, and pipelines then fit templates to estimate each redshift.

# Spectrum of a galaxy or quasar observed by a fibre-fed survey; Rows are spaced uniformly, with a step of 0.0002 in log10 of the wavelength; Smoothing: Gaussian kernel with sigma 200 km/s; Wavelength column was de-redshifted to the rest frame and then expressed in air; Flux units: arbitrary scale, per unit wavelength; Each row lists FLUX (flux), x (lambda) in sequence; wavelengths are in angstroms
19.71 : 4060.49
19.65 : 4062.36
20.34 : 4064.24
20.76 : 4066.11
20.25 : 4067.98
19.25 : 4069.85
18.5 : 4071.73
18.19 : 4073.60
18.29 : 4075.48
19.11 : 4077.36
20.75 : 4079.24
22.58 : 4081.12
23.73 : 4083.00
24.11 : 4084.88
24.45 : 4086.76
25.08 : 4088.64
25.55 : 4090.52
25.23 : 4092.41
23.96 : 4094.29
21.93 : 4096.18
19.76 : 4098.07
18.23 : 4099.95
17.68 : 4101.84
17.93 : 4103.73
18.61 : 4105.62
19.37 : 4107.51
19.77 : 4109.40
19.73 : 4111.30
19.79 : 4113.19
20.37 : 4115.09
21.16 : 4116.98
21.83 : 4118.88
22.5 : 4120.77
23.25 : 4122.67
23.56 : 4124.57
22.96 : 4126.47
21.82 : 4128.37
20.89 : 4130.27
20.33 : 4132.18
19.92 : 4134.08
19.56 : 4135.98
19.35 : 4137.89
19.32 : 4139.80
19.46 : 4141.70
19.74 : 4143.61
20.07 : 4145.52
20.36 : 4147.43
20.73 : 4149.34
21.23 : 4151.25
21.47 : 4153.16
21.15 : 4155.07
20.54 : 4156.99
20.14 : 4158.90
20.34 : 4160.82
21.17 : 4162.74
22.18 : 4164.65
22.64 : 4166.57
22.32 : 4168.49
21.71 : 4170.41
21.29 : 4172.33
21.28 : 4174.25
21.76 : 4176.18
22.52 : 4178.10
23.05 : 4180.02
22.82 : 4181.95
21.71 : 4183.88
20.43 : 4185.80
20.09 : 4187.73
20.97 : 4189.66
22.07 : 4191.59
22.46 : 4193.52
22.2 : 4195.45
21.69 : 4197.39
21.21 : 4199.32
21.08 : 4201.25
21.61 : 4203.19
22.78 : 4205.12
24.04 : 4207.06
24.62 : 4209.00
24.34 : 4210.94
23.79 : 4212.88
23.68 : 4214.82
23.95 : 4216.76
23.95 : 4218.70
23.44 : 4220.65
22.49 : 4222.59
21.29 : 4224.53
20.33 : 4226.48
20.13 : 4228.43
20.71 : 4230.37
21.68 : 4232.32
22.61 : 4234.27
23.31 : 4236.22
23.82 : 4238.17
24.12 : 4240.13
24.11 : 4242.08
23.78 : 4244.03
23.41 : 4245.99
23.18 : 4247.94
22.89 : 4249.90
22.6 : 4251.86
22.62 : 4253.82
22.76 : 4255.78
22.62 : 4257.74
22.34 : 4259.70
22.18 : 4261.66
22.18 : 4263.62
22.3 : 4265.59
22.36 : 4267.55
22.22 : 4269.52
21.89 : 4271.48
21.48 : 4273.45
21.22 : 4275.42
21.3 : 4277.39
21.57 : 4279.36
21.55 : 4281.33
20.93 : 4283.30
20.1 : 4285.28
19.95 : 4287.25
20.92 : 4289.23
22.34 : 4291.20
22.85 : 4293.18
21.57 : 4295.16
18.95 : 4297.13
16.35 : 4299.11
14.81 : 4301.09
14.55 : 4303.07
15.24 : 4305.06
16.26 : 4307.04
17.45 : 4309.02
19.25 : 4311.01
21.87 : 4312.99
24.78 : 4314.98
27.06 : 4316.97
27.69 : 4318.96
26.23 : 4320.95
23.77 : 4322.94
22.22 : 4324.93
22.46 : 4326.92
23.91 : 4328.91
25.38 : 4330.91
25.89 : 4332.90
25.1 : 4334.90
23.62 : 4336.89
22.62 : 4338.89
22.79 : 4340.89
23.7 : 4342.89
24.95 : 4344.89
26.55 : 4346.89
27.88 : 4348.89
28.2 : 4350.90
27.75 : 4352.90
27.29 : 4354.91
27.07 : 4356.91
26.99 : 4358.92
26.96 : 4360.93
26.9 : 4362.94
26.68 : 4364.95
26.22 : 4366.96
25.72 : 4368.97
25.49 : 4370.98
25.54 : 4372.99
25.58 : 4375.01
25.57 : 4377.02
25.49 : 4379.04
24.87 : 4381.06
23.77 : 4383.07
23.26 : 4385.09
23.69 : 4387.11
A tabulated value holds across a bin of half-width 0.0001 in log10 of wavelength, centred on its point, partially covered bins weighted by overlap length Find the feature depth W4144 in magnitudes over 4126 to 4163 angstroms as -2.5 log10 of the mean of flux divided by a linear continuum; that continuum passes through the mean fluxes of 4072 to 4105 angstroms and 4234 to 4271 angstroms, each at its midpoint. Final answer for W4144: 0.08 mag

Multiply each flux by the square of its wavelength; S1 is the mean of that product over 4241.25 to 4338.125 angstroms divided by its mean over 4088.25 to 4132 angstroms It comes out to 1.12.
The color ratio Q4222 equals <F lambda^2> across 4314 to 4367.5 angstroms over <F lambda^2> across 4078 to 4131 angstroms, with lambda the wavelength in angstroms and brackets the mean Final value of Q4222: 1.3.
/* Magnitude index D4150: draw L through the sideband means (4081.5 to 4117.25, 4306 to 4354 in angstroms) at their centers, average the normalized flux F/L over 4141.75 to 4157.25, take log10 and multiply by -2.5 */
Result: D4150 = 0.07 mag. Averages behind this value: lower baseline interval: 21.4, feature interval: 20.6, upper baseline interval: 24.1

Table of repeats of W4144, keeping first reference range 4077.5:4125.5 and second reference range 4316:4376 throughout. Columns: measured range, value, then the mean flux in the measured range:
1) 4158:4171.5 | 0.06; 21.5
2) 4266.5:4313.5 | 0.24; 19.9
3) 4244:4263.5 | 0.06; 22.8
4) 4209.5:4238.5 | 0.04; 22.6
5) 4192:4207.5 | 0.05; 22.1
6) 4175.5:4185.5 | 0.03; 22.3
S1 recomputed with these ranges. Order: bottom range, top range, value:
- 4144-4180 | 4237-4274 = 1.12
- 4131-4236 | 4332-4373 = 1.30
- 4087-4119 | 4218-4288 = 1.14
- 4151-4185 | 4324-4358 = 1.26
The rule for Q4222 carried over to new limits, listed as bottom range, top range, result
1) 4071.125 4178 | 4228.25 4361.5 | 1.17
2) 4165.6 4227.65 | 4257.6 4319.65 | 0.97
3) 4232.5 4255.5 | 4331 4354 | 1.14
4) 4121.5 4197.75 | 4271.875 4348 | 1.10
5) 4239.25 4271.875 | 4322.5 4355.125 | 1.14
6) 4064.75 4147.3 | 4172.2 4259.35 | 1.14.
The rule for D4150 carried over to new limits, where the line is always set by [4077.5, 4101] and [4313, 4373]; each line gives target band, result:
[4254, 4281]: 0.12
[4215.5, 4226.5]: 0.07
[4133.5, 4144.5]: 0.19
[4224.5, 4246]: 0.09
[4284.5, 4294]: 0.18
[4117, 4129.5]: 0.03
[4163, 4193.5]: 0.09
